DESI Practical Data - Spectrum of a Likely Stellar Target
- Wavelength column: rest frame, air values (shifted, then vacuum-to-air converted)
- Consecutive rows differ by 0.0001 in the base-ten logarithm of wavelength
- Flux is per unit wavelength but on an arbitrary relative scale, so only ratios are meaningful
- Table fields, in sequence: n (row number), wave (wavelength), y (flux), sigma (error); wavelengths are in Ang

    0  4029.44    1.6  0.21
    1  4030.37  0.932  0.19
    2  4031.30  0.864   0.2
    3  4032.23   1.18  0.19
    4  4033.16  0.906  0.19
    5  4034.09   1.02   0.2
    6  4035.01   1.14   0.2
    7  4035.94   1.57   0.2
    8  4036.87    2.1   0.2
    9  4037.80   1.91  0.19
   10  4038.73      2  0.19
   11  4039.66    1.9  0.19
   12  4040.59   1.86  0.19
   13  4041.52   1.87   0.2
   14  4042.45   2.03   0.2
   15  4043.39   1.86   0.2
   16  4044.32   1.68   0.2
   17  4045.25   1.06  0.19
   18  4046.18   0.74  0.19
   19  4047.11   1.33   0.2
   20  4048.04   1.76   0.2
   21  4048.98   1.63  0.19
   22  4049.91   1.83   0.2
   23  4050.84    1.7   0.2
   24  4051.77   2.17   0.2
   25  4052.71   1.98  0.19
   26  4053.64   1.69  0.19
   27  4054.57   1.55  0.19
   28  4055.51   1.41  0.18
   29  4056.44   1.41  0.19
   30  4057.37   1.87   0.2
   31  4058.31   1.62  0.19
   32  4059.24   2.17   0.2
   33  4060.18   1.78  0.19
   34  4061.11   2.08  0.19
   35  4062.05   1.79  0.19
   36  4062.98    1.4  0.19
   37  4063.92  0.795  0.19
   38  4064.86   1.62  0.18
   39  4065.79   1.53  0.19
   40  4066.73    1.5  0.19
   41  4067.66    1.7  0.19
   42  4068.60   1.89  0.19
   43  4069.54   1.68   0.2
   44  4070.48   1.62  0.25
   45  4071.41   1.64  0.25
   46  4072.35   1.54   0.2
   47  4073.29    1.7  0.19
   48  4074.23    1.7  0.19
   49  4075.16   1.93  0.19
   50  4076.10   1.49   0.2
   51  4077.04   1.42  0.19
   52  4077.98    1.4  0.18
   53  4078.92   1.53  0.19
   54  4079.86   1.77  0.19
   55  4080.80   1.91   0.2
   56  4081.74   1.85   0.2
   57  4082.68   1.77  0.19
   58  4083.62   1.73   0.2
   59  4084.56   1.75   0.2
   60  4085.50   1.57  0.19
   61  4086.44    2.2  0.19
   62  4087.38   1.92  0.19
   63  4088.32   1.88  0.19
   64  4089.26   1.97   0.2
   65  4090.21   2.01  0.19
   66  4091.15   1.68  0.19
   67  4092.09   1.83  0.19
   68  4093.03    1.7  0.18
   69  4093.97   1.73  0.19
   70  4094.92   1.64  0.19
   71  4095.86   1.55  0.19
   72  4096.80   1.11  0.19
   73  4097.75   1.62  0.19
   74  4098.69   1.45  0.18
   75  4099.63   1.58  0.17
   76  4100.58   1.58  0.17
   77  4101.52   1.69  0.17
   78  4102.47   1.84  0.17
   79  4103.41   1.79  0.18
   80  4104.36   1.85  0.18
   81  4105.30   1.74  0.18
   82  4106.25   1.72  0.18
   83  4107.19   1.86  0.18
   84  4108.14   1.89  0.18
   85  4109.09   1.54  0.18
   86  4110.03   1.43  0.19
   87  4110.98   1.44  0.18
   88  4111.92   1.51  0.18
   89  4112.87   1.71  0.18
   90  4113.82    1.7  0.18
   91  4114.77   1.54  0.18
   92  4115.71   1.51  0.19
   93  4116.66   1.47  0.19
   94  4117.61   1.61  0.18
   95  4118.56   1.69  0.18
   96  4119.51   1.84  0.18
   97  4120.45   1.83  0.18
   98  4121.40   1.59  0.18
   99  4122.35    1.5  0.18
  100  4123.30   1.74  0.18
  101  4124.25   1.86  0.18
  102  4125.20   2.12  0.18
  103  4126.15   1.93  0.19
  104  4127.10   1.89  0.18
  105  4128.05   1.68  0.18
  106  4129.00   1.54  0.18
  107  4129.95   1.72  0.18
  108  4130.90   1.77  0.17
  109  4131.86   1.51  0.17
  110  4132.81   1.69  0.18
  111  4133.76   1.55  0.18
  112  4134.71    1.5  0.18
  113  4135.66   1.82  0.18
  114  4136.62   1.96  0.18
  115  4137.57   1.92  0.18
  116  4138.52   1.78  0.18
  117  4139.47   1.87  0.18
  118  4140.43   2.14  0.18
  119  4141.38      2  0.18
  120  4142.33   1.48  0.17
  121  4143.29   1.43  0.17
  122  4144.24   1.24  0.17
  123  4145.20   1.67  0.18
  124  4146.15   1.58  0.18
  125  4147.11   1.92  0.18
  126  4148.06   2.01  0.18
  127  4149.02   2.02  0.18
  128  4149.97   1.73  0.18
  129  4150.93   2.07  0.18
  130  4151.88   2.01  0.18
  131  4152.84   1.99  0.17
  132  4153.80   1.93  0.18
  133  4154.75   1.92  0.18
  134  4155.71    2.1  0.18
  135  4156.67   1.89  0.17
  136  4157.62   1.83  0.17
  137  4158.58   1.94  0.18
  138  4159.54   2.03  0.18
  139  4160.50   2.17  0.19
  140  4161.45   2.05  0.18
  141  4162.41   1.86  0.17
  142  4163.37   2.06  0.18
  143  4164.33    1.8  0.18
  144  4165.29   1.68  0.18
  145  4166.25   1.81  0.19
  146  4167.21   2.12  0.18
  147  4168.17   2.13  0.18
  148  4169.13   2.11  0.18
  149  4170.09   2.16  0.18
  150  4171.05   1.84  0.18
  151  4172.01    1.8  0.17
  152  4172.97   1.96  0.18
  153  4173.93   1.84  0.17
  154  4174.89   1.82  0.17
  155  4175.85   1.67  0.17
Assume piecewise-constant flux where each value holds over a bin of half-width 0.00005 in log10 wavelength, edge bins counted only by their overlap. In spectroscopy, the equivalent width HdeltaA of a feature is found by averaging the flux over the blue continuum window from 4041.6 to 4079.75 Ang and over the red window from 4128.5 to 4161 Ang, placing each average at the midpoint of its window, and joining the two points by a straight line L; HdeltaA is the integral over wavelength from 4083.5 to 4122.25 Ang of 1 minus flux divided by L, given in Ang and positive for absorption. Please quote 0.8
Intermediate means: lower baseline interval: 1.63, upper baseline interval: 1.82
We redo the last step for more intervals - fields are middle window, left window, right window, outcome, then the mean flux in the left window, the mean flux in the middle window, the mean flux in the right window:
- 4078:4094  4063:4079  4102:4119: -2.0 Ang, 1.57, 1.8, 1.66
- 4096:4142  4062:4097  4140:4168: 2.2 Ang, 1.67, 1.7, 1.88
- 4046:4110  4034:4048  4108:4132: -1.4 Ang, 1.63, 1.68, 1.67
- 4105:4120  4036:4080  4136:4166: 1.3 Ang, 1.67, 1.64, 1.87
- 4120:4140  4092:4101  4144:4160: 0.1 Ang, 1.57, 1.75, 1.88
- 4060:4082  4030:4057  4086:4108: 0.2 Ang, 1.56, 1.63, 1.74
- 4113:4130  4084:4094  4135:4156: 1.2 Ang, 1.84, 1.71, 1.84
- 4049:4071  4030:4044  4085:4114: -1.1 Ang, 1.55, 1.69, 1.7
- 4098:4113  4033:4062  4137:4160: 1.0 Ang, 1.68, 1.66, 1.85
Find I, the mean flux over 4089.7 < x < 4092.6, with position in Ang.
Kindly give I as 1.84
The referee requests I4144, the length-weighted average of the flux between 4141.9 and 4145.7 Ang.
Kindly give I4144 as 1.45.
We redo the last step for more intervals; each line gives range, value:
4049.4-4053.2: 1.92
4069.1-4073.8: 1.64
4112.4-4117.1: 1.59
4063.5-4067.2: 1.37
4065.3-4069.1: 1.66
